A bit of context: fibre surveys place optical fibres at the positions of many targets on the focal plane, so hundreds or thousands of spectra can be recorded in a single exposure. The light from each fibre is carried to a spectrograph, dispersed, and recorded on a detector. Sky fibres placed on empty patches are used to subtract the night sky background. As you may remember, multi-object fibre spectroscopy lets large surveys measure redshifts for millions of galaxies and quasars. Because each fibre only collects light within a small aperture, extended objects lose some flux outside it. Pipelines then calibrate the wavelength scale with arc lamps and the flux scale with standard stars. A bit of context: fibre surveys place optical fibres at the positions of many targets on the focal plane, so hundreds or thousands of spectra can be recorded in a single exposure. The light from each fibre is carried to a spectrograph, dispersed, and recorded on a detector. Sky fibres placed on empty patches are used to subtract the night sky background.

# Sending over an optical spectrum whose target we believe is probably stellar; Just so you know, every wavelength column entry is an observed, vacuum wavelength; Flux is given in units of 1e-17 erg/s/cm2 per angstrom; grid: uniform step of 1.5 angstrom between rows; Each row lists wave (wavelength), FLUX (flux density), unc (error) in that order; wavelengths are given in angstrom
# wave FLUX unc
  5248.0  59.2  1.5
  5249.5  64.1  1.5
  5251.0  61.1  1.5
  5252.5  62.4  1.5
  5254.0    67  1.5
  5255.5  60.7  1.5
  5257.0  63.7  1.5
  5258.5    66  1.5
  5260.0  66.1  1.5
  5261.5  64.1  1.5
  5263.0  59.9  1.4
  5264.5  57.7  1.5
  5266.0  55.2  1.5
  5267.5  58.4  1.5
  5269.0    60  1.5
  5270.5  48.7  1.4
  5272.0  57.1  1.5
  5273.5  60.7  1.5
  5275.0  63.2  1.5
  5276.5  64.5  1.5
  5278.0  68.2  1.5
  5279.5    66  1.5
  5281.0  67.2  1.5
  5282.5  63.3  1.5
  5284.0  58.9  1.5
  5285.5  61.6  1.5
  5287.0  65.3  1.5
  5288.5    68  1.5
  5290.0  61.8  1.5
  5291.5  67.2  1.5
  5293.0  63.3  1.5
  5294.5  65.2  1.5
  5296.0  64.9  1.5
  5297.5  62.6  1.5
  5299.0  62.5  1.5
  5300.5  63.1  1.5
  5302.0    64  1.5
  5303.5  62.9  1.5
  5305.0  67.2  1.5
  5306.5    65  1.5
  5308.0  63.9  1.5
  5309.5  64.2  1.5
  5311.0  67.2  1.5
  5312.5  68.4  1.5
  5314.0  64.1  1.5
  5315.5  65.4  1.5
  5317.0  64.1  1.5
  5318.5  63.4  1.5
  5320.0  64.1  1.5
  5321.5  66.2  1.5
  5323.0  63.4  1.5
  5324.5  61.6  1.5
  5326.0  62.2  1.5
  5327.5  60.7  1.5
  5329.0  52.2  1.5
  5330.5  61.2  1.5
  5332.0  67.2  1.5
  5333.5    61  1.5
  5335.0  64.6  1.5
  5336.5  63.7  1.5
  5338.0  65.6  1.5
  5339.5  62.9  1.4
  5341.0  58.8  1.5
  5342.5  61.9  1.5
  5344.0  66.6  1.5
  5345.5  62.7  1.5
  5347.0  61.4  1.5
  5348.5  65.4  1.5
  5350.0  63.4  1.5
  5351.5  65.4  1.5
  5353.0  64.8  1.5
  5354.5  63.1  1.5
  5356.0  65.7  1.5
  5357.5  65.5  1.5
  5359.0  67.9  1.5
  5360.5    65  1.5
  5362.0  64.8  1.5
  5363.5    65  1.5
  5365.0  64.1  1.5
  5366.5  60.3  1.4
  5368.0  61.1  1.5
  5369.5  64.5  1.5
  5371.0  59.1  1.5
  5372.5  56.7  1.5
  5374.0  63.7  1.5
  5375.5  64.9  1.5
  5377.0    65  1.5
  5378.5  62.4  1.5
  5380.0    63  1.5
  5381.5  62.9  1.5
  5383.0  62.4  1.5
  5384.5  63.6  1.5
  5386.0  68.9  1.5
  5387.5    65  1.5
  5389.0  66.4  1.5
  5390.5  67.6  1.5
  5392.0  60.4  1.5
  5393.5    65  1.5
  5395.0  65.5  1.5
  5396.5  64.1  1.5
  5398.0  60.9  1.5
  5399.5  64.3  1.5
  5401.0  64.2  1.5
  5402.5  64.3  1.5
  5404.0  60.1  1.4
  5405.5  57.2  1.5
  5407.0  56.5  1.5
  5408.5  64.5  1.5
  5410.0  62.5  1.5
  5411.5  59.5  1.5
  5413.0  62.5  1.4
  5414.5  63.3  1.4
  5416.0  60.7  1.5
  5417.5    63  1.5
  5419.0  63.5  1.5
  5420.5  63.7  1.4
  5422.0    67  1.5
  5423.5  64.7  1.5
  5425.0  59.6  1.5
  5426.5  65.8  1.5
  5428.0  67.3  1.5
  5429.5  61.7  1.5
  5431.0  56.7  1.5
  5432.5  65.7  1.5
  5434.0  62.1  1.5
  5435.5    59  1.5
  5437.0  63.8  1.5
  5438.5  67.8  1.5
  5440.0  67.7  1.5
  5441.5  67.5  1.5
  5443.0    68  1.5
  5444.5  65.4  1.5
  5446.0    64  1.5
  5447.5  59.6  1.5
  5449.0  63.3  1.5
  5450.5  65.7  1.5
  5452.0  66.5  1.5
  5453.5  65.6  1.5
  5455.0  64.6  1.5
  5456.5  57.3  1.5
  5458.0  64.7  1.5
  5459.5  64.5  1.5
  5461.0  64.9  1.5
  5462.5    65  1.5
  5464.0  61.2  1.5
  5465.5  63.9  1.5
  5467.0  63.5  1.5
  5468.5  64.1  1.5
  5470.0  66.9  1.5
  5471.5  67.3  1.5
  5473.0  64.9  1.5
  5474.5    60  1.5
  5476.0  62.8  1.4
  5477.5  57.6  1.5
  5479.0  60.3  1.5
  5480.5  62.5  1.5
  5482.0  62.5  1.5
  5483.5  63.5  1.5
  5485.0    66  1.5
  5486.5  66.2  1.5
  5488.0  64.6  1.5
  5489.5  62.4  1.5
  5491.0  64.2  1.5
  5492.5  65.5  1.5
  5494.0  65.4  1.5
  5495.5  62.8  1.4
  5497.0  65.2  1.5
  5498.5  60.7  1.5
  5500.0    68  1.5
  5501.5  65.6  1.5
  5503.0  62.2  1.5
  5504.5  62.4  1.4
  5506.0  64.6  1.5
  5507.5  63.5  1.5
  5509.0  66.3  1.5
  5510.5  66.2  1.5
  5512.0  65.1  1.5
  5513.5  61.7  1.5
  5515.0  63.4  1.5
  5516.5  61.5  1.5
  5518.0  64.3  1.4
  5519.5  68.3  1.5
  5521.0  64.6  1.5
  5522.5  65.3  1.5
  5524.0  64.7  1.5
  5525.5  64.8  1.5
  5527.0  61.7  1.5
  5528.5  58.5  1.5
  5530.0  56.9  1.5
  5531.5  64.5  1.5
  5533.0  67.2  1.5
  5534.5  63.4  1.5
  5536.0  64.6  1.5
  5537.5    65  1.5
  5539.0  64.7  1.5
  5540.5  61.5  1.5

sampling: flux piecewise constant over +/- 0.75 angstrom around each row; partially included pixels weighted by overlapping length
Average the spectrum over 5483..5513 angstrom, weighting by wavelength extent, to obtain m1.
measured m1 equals 64.5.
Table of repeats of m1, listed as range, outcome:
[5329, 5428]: 63.3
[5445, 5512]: 63.8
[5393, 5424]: 62.7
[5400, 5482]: 63.3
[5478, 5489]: 63.5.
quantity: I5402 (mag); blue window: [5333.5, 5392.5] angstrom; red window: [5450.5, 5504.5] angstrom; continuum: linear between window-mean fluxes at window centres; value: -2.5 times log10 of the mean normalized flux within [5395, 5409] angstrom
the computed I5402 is 0.03 mag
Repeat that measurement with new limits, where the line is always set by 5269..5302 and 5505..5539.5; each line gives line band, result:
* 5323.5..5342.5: 0.023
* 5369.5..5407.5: 0.006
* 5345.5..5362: -0.024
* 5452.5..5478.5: 0.004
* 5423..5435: 0.012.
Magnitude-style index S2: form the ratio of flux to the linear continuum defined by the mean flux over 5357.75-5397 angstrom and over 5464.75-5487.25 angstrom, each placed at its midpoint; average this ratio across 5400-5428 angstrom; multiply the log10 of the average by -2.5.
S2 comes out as 0.02 mag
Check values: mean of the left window 63.8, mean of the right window 63.5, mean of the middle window 62.5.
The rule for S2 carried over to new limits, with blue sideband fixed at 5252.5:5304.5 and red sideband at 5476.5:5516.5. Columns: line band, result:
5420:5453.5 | -0.01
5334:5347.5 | 0.00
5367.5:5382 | 0.01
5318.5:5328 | 0.00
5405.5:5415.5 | 0.04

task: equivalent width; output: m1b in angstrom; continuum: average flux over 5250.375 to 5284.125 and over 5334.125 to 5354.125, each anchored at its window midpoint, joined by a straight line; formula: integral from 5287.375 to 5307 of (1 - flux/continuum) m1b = -0.6 angstrom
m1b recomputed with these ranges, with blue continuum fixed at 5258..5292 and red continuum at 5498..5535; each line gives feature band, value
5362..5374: 0.2 angstrom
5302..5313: -0.5 angstrom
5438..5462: -0.5 angstrom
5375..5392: -0.5 angstrom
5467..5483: 0.2 angstrom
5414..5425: -0.1 angstrom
